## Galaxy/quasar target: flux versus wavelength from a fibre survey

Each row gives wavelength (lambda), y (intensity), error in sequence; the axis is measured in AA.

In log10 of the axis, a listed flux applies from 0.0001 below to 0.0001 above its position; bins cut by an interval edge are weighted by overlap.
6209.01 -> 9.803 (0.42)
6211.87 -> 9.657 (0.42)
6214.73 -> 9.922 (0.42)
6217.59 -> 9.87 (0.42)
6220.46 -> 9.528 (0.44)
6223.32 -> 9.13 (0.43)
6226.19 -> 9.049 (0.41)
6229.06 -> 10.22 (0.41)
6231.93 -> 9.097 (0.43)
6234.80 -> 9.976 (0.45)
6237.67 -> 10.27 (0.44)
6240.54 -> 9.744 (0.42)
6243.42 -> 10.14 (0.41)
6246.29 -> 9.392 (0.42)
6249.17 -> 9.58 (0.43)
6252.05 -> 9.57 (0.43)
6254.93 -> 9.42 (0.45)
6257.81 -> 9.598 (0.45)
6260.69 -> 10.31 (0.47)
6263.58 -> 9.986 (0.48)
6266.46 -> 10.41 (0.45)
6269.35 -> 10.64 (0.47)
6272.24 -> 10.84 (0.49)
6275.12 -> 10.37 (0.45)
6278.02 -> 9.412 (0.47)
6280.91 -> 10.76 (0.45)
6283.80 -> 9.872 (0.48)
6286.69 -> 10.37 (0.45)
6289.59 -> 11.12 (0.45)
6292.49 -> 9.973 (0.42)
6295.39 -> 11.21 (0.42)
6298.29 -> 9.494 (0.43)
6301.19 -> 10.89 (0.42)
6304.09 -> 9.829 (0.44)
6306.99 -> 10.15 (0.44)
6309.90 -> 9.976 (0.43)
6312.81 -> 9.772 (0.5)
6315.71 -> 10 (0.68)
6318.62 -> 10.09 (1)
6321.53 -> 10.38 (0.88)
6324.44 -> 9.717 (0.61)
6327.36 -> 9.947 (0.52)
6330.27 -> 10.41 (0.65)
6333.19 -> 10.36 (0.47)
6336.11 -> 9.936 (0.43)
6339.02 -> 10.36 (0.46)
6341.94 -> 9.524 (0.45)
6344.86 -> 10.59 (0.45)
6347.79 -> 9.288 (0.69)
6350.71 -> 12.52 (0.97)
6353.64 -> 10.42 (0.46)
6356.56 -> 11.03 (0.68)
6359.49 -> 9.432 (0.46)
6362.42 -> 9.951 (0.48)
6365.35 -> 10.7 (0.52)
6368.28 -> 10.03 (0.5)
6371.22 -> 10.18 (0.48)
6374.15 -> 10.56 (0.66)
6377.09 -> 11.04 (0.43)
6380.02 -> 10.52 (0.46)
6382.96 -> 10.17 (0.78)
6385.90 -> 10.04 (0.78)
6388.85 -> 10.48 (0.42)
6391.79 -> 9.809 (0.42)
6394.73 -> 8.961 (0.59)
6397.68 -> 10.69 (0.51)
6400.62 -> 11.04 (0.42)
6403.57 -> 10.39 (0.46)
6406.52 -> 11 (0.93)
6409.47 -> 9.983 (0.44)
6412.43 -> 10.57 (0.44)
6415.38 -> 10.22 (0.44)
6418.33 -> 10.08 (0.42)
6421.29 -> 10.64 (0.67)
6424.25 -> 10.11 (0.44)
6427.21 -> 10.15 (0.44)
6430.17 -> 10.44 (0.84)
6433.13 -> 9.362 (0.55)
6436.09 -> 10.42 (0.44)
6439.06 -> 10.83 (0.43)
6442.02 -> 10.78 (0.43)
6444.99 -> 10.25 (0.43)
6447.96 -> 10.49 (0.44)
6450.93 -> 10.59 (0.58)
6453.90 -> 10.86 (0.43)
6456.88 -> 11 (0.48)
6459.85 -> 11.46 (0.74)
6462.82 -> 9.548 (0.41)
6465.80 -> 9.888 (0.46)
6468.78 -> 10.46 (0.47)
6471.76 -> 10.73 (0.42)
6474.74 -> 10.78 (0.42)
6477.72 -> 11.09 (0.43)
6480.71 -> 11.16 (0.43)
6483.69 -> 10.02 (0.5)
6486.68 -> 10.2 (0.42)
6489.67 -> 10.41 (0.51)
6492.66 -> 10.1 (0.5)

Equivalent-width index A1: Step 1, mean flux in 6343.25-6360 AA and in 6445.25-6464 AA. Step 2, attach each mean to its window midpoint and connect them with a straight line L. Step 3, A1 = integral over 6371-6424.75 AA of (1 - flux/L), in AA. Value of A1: 1.4 AA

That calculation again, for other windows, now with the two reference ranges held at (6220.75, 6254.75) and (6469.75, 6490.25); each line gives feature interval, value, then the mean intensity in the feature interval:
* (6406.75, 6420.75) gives 0.1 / 10.3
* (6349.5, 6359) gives -0.9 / 11.1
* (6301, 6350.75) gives -0.6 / 10.1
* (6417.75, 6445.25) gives 0.3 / 10.3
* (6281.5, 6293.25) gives -0.6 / 10.4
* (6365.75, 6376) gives -0.1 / 10.3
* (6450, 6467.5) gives 0.0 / 10.6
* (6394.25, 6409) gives -0.2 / 10.5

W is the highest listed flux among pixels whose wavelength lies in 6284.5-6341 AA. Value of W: 11.21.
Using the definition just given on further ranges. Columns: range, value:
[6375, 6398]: 11.04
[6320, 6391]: 12.52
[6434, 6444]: 10.83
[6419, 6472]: 11.46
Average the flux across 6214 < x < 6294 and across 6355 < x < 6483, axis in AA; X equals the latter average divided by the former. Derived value 1.0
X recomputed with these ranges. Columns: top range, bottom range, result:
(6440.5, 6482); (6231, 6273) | 1.07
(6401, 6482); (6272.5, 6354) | 1.02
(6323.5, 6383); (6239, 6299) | 1.02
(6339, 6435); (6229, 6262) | 1.06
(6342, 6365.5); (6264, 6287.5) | 1.01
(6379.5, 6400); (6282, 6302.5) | 0.97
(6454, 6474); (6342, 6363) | 1.01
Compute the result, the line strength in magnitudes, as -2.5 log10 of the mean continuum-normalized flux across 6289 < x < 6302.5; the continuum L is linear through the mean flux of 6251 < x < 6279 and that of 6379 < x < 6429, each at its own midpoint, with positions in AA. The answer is -0.040 mag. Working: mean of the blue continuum 10.1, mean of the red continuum 10.3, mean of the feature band 10.5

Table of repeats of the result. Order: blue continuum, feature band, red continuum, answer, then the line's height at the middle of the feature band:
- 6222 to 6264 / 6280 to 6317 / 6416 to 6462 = -0.04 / 9.92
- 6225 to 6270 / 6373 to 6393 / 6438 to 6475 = -0.01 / 10.3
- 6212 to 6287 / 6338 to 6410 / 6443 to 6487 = -0.01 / 10.3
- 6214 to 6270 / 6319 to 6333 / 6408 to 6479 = -0.01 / 10.1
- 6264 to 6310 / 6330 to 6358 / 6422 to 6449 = -0.01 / 10.3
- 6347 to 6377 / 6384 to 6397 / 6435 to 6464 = 0.07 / 10.5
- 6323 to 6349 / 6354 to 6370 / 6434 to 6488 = -0.01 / 10.1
